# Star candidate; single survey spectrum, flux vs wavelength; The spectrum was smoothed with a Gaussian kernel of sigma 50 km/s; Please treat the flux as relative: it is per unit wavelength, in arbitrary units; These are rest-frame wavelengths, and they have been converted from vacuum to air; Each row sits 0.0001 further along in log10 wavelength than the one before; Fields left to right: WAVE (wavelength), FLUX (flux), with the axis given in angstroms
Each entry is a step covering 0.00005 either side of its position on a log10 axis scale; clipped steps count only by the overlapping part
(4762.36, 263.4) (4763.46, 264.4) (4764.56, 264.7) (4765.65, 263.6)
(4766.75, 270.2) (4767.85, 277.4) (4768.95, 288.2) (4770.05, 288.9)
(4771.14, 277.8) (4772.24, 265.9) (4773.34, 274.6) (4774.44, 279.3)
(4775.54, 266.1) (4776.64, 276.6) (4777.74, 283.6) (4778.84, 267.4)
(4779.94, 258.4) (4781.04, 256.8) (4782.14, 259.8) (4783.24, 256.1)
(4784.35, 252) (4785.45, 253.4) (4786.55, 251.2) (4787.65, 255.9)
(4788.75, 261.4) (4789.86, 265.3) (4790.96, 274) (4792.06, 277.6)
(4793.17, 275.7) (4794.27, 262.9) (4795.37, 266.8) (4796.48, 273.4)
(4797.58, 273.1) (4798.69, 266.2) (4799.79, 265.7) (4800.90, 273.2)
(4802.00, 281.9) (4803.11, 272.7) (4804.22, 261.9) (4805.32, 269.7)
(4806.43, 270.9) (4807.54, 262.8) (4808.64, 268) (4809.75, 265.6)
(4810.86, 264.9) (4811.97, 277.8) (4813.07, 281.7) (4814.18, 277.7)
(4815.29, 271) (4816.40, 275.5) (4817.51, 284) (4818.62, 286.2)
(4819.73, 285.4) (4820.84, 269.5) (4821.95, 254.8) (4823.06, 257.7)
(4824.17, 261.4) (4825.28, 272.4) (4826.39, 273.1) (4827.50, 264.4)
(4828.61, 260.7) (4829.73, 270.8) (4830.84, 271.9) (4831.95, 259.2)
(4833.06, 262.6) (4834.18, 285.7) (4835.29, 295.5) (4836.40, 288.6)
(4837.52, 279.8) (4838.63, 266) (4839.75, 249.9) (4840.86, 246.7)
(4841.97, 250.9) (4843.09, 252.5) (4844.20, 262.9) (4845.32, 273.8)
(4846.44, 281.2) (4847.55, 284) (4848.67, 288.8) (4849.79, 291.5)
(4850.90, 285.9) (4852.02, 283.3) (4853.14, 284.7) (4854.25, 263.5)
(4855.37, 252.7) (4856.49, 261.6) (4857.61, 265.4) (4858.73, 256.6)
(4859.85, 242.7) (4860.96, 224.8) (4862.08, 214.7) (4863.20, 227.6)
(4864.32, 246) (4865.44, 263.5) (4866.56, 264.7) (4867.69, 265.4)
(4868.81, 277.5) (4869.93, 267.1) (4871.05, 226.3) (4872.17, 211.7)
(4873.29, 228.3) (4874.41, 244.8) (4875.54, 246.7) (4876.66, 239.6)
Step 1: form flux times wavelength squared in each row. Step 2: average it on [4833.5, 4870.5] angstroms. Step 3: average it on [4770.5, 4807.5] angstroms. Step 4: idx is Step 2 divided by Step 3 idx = 1.02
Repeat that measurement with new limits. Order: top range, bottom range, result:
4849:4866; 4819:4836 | 0.97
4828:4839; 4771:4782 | 1.04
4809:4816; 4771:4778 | 1.01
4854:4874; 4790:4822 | 0.93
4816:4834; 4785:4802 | 1.02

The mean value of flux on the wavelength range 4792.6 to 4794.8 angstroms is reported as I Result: 269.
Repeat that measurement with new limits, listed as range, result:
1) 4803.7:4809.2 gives 267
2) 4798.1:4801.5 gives 269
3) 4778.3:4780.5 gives 263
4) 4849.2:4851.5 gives 289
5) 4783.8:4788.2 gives 254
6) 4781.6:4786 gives 255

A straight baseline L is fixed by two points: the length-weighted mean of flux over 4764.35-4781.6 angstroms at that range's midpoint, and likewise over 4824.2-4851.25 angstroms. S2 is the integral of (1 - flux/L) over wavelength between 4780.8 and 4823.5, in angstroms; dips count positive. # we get 0.6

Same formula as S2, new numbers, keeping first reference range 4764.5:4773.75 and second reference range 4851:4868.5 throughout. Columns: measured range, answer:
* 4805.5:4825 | -0.5 angstroms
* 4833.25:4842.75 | -0.3 angstroms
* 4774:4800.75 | 0.5 angstroms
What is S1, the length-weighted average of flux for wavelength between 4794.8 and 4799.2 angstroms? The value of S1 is 270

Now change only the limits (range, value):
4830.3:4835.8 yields 275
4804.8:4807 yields 269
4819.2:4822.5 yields 270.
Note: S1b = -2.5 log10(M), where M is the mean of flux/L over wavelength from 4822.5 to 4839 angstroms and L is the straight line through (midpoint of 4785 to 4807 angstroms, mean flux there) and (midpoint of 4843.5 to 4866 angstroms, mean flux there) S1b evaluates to -0.03 mag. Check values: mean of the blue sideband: 268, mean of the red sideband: 263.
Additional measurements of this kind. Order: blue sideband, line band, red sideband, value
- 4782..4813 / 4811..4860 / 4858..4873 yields -0.07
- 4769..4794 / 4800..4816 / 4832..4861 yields -0.01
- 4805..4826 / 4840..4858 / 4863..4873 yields -0.05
